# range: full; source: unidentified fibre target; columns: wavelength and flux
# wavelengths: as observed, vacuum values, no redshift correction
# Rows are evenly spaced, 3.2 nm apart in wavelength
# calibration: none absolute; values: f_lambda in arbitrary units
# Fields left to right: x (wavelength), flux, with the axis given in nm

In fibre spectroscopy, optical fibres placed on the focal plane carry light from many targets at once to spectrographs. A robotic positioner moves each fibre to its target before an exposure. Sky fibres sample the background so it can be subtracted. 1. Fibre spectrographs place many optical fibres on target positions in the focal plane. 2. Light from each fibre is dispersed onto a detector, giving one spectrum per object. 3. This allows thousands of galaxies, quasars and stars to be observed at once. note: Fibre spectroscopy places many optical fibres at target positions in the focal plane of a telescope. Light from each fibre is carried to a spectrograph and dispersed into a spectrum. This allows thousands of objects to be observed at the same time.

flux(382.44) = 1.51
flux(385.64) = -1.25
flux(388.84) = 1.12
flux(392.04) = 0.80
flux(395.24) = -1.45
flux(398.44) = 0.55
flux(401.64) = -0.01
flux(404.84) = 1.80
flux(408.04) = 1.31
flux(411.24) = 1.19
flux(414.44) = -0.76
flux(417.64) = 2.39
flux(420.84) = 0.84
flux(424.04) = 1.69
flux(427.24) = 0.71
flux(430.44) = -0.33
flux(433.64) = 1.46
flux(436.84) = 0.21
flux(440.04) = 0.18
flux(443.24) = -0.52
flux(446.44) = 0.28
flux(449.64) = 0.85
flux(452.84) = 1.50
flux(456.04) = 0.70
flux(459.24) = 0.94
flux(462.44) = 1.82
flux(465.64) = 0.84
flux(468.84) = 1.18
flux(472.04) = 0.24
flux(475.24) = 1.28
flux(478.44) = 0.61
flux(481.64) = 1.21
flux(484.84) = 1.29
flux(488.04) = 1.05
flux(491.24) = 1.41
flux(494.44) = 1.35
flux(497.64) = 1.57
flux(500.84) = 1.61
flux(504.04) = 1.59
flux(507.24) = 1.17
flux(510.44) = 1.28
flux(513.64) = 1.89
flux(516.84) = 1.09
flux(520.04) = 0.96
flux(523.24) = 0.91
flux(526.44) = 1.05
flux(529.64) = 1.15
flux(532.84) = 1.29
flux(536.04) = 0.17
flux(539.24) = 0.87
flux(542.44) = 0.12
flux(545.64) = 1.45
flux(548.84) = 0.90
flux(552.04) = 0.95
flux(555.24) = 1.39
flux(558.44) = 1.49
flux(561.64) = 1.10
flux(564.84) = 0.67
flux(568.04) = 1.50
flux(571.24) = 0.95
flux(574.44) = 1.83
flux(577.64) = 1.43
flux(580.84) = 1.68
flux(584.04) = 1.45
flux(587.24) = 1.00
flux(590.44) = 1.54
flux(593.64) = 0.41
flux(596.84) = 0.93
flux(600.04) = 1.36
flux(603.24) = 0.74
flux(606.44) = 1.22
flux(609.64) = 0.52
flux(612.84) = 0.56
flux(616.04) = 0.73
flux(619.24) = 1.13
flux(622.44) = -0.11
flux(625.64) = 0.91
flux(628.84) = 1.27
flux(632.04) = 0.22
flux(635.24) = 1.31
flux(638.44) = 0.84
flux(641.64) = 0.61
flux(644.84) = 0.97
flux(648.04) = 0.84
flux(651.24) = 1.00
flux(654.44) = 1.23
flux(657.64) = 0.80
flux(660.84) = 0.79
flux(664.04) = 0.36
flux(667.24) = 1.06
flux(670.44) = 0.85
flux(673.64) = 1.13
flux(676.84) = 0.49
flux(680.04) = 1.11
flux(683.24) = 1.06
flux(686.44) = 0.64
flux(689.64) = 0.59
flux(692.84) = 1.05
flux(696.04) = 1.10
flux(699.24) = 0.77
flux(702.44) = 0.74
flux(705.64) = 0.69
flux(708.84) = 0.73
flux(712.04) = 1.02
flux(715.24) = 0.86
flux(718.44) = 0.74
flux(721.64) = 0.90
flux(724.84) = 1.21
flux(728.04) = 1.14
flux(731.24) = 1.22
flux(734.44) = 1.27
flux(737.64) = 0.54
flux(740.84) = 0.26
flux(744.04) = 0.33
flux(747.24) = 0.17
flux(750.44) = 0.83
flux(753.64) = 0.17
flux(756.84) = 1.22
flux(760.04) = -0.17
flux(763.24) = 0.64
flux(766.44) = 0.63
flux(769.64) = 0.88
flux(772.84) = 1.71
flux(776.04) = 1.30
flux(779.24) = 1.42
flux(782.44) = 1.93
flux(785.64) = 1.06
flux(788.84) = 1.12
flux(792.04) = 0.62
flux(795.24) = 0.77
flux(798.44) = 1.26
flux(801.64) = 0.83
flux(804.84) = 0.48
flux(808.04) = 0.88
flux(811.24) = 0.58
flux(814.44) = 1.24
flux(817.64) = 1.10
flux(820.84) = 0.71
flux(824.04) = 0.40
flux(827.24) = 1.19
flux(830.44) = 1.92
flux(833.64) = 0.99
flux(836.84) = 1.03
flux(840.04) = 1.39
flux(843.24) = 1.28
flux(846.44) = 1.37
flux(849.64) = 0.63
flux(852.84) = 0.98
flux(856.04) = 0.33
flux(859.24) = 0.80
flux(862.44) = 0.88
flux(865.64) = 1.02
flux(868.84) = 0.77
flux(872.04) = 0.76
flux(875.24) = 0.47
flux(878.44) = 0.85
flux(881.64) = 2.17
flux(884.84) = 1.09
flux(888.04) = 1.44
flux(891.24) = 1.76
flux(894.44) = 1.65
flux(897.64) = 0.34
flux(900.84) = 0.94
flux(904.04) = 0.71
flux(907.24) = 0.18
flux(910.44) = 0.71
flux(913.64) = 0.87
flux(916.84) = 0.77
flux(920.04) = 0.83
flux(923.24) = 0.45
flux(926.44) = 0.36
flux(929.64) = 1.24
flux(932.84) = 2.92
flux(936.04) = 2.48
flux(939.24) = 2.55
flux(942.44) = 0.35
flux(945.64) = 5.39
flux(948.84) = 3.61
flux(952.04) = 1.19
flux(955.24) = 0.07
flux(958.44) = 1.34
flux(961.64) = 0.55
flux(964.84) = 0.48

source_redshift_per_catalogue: 0.243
